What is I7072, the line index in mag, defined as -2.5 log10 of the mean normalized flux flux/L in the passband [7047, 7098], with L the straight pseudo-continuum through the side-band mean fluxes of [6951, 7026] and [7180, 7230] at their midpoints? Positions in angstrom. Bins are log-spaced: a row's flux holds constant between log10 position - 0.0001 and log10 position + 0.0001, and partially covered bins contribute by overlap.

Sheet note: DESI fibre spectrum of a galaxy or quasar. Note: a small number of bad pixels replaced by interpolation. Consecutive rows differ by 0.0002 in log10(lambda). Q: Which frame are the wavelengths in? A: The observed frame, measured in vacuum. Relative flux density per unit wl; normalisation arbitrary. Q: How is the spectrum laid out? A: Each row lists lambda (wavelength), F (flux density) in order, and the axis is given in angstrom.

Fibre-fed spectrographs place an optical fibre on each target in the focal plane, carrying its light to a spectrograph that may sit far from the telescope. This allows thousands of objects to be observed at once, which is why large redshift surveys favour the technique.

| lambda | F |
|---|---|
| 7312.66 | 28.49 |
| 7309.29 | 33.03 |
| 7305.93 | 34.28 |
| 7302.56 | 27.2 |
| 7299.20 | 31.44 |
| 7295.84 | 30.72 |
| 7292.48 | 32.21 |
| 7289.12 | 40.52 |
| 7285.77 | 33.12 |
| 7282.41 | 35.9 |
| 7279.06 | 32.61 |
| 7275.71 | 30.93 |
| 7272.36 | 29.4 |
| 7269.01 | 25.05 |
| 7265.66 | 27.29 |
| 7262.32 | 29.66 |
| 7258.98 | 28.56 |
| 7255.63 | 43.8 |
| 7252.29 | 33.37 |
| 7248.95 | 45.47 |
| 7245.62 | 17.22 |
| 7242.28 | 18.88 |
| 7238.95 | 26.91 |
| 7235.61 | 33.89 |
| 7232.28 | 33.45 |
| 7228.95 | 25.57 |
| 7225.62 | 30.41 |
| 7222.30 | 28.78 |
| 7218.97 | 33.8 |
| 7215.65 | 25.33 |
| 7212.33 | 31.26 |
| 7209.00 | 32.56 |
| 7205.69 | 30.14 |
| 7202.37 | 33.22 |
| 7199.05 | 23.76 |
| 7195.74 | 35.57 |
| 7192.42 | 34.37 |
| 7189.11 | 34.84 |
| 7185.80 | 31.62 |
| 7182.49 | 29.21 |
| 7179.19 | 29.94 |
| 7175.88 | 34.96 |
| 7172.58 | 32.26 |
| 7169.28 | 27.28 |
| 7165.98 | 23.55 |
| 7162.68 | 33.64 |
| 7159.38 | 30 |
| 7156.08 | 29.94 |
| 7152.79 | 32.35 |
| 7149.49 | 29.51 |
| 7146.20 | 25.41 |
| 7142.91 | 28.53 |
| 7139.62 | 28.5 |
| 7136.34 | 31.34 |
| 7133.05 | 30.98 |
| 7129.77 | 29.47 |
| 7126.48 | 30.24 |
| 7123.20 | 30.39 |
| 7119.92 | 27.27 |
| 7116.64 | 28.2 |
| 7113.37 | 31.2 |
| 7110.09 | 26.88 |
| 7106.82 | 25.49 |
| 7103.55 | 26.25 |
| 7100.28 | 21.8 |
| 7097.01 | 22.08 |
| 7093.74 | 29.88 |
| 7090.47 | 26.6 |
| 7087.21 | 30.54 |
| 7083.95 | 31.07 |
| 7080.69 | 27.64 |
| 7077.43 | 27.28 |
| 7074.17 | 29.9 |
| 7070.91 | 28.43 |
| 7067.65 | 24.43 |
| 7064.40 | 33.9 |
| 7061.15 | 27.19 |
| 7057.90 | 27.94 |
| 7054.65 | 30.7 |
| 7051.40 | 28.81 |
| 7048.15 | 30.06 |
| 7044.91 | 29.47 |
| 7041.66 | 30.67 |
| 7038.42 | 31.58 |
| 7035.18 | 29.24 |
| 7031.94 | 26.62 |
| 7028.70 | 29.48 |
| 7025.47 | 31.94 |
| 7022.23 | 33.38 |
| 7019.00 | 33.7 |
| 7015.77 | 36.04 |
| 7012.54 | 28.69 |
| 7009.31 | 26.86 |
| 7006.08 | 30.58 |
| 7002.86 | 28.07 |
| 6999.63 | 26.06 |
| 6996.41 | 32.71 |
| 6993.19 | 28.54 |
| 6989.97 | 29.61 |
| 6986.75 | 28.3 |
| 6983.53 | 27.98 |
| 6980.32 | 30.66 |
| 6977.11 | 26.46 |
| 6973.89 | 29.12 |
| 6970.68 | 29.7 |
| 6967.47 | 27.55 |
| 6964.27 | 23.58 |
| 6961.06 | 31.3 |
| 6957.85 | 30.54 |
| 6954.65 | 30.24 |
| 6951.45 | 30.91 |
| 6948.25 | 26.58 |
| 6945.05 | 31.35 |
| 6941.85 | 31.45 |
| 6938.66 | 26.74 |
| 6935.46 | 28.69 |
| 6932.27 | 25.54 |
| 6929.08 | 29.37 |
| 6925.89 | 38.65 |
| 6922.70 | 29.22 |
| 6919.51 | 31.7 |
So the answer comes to 0.05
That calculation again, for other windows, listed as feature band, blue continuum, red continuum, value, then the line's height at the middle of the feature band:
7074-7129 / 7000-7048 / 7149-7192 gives 0.10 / 30.6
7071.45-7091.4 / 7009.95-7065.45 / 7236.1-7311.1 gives 0.06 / 30.6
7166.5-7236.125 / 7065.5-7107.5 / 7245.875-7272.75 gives -0.01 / 30.5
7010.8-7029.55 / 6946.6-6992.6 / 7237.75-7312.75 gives -0.11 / 29.2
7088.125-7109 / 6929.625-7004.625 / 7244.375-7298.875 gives 0.18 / 30.3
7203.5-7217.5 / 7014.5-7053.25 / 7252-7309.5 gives 0.06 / 31.8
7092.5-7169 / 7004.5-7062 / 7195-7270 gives 0.07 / 30.2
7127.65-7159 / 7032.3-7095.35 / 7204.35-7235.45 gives 0.01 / 29.8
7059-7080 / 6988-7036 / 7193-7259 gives 0.07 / 30.3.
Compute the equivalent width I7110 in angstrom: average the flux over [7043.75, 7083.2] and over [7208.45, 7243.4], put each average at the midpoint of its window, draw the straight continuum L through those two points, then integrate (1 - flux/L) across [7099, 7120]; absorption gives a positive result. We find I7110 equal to 1.6 angstrom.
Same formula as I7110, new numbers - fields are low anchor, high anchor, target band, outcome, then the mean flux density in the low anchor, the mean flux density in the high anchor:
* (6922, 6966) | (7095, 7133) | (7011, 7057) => -3.7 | 29.6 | 27.4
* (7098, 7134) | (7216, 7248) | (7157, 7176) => -1.4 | 27.9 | 28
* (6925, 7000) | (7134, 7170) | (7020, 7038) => -0.7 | 29.2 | 29.2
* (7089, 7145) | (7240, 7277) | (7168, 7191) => -2.2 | 27.9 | 29.9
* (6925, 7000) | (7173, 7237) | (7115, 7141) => 0.9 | 29.2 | 31.2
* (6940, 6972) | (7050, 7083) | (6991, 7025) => -1.8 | 29.3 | 28.7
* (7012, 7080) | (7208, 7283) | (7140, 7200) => -0.4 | 30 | 30.3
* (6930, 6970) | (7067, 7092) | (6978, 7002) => -0.3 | 28.7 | 28.4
